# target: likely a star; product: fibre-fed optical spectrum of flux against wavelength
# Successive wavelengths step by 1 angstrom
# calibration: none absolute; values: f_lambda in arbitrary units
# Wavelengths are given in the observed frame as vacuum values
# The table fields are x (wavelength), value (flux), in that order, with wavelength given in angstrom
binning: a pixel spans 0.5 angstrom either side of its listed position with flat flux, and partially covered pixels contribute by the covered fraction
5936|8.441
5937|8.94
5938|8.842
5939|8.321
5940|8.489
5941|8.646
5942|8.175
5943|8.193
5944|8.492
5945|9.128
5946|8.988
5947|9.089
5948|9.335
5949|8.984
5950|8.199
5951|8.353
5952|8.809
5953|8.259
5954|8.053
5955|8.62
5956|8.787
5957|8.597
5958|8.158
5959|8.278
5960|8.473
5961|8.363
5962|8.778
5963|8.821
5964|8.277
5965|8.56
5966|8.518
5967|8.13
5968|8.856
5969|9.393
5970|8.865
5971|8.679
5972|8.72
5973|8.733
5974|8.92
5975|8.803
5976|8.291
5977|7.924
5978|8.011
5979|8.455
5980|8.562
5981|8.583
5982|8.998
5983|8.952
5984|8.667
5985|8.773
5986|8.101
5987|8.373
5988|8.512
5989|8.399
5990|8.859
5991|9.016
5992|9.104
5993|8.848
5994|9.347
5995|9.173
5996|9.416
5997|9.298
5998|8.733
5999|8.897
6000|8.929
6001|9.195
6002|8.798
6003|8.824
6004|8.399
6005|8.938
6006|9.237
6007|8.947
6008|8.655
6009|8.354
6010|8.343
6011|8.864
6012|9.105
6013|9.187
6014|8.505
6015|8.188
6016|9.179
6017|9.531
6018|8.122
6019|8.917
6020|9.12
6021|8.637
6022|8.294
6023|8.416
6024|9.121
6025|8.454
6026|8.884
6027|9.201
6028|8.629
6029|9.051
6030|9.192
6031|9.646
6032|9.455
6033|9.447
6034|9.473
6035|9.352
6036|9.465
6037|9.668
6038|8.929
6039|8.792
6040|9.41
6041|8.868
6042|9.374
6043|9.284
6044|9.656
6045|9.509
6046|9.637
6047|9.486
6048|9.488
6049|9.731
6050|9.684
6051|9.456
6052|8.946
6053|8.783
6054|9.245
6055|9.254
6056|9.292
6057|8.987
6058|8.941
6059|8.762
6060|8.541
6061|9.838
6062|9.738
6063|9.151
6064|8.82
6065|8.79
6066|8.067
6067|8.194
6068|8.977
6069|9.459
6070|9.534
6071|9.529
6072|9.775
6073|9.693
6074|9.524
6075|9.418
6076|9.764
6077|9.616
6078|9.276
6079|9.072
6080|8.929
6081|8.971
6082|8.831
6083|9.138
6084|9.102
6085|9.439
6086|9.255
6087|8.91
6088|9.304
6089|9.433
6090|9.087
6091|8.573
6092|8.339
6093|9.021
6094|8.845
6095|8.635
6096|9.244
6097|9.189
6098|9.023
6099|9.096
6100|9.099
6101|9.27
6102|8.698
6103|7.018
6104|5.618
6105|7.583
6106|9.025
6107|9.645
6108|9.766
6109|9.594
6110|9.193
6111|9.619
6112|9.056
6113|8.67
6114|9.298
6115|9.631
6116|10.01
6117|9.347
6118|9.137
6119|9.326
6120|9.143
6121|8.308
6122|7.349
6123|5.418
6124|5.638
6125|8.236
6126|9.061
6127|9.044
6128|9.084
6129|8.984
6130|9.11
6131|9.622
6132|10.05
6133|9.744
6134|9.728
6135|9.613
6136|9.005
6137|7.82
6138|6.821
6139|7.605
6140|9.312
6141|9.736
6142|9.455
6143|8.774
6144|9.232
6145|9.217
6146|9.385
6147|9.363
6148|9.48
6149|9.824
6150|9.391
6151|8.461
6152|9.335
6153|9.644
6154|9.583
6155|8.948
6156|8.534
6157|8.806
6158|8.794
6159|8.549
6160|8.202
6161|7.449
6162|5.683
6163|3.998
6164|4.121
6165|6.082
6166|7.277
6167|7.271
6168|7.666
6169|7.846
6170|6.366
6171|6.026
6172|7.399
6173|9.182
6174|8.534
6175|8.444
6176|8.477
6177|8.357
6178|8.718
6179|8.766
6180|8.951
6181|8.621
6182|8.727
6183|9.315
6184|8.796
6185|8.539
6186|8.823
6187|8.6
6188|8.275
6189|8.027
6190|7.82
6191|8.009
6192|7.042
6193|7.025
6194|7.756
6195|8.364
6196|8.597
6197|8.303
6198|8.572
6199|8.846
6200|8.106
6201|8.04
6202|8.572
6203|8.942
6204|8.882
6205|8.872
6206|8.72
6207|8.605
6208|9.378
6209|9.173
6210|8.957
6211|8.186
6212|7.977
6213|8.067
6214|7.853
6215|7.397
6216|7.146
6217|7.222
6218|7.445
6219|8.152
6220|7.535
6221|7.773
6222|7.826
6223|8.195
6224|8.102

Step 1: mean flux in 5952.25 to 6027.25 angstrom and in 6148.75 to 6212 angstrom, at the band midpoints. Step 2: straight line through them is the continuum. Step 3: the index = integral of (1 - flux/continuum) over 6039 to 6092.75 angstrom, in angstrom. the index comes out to -4.4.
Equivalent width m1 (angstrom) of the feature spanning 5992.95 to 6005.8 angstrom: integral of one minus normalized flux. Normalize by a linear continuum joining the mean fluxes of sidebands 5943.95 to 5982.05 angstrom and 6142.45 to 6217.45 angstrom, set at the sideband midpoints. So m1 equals -0.7 angstrom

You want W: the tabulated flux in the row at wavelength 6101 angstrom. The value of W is 9.27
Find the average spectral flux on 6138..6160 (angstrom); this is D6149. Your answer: 9.04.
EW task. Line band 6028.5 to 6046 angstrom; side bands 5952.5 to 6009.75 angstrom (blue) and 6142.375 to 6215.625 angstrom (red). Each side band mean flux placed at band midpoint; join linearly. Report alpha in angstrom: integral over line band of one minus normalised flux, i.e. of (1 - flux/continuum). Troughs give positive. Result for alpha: -1.6 angstrom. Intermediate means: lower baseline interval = 8.69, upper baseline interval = 8.27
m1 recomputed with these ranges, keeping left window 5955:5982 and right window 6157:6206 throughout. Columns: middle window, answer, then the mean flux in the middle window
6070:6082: -1.6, 9.4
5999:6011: -0.5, 8.79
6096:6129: -2.1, 8.68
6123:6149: -2.5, 8.87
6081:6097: -1.5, 9.01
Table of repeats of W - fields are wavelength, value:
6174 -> 8.534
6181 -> 8.621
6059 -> 8.762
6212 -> 7.977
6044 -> 9.656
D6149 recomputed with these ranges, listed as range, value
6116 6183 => 8.4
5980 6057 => 9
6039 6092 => 9.21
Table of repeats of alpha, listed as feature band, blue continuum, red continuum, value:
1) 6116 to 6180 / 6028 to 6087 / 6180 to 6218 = 2.1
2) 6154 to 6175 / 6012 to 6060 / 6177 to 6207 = 2.8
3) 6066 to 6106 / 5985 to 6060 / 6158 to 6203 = -1.8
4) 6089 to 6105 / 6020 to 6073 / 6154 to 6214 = 0.4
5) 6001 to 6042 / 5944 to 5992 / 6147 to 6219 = -2.1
